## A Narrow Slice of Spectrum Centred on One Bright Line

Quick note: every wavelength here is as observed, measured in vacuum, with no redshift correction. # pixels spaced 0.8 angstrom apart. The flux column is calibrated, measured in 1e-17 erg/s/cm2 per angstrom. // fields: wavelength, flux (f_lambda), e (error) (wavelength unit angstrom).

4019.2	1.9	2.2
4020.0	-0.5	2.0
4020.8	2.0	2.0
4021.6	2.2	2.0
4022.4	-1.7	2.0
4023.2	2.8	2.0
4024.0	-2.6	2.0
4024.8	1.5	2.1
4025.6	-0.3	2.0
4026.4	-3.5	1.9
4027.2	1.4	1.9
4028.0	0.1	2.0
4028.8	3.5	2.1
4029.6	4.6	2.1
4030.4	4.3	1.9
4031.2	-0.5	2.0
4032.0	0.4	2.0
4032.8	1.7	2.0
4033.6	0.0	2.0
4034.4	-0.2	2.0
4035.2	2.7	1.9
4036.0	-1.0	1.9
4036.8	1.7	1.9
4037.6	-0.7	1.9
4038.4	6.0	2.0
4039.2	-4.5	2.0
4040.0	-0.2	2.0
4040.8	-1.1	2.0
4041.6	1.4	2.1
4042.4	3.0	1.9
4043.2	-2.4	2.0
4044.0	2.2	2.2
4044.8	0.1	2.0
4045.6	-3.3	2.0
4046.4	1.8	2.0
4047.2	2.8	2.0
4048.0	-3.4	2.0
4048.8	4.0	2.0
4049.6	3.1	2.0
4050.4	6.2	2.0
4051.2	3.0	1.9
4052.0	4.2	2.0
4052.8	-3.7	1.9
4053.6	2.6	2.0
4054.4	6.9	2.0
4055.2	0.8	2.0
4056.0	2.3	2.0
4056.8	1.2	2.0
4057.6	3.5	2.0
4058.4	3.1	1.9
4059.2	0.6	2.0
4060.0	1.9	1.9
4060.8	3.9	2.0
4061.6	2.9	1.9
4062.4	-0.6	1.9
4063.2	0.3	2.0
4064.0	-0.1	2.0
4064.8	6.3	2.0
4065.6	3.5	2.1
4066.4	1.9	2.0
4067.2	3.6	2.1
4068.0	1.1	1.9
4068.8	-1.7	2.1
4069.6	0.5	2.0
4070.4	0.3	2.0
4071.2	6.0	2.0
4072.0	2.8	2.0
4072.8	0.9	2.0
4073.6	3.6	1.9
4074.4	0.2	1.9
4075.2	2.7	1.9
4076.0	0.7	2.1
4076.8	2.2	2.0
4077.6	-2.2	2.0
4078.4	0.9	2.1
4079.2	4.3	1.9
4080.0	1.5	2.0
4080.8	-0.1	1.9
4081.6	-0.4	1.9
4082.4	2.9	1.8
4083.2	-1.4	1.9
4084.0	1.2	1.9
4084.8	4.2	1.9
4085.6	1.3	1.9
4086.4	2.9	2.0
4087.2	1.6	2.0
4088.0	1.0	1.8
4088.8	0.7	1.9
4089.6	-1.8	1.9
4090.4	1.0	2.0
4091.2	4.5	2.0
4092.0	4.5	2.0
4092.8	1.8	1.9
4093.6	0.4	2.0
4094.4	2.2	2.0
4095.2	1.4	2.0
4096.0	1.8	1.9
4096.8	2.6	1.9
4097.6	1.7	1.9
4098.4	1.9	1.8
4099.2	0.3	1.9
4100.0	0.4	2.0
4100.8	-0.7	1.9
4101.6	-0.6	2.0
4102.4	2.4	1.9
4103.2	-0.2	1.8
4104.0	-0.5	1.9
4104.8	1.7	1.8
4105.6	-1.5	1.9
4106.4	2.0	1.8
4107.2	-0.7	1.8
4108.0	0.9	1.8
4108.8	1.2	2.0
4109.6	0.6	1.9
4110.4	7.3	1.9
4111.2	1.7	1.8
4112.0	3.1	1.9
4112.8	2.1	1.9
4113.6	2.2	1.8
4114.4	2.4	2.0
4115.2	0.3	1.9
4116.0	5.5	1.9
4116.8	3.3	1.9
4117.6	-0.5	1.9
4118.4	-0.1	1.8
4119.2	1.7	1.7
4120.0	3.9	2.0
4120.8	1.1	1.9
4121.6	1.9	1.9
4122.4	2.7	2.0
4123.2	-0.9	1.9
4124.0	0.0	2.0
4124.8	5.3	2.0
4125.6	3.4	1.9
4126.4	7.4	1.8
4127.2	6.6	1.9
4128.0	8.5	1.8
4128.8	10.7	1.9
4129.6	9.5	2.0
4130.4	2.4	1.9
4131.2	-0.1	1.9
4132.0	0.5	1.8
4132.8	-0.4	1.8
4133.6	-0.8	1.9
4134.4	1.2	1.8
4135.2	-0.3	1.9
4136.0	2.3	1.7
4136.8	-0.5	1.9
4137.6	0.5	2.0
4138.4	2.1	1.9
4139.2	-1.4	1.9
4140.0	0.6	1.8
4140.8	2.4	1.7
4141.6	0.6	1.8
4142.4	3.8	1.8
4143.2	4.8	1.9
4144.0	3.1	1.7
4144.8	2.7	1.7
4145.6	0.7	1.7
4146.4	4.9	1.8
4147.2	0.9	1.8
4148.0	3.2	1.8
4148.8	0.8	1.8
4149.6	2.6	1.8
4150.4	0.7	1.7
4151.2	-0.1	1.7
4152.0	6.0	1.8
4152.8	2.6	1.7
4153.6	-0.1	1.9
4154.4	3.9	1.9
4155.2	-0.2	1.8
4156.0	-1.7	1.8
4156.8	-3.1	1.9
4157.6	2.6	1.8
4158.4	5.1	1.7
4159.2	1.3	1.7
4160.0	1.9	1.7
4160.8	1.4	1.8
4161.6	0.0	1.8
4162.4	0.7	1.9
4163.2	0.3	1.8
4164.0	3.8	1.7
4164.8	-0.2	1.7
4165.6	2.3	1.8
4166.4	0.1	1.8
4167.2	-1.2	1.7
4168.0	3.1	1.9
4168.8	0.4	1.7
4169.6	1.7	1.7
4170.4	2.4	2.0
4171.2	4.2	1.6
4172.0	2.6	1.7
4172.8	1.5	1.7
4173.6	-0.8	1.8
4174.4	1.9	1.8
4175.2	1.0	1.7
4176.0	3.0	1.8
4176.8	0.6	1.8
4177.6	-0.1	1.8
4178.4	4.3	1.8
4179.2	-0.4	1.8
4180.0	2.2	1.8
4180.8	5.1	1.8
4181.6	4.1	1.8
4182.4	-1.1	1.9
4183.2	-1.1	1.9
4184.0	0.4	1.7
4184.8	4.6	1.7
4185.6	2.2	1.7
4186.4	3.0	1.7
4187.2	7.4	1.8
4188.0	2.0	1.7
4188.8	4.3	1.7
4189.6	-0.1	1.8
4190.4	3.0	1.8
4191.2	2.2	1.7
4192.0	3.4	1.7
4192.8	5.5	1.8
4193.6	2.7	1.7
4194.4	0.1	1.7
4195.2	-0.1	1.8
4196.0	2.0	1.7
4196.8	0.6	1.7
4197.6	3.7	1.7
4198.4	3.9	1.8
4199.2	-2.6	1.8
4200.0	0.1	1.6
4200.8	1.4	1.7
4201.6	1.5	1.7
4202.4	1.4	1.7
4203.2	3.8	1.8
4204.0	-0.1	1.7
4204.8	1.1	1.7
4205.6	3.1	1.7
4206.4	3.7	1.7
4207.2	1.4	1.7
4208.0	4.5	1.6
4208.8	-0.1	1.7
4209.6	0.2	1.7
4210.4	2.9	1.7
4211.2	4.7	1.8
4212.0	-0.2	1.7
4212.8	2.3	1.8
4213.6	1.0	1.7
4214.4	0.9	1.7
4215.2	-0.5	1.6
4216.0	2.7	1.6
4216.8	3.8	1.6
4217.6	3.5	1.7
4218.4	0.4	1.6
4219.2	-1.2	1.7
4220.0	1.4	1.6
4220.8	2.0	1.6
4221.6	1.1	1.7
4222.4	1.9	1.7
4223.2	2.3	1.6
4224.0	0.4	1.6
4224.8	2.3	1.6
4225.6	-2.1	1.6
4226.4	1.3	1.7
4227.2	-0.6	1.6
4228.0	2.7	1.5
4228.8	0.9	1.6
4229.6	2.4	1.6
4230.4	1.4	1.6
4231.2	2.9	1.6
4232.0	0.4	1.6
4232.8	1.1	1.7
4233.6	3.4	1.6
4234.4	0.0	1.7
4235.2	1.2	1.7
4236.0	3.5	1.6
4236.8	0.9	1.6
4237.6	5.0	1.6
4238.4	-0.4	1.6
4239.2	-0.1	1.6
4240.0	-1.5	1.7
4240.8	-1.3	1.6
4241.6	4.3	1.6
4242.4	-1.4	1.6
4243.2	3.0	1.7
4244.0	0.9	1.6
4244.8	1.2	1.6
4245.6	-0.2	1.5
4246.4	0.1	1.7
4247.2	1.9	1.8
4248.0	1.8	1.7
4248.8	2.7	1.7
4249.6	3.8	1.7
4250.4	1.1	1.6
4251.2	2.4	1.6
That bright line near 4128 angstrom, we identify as [O II]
